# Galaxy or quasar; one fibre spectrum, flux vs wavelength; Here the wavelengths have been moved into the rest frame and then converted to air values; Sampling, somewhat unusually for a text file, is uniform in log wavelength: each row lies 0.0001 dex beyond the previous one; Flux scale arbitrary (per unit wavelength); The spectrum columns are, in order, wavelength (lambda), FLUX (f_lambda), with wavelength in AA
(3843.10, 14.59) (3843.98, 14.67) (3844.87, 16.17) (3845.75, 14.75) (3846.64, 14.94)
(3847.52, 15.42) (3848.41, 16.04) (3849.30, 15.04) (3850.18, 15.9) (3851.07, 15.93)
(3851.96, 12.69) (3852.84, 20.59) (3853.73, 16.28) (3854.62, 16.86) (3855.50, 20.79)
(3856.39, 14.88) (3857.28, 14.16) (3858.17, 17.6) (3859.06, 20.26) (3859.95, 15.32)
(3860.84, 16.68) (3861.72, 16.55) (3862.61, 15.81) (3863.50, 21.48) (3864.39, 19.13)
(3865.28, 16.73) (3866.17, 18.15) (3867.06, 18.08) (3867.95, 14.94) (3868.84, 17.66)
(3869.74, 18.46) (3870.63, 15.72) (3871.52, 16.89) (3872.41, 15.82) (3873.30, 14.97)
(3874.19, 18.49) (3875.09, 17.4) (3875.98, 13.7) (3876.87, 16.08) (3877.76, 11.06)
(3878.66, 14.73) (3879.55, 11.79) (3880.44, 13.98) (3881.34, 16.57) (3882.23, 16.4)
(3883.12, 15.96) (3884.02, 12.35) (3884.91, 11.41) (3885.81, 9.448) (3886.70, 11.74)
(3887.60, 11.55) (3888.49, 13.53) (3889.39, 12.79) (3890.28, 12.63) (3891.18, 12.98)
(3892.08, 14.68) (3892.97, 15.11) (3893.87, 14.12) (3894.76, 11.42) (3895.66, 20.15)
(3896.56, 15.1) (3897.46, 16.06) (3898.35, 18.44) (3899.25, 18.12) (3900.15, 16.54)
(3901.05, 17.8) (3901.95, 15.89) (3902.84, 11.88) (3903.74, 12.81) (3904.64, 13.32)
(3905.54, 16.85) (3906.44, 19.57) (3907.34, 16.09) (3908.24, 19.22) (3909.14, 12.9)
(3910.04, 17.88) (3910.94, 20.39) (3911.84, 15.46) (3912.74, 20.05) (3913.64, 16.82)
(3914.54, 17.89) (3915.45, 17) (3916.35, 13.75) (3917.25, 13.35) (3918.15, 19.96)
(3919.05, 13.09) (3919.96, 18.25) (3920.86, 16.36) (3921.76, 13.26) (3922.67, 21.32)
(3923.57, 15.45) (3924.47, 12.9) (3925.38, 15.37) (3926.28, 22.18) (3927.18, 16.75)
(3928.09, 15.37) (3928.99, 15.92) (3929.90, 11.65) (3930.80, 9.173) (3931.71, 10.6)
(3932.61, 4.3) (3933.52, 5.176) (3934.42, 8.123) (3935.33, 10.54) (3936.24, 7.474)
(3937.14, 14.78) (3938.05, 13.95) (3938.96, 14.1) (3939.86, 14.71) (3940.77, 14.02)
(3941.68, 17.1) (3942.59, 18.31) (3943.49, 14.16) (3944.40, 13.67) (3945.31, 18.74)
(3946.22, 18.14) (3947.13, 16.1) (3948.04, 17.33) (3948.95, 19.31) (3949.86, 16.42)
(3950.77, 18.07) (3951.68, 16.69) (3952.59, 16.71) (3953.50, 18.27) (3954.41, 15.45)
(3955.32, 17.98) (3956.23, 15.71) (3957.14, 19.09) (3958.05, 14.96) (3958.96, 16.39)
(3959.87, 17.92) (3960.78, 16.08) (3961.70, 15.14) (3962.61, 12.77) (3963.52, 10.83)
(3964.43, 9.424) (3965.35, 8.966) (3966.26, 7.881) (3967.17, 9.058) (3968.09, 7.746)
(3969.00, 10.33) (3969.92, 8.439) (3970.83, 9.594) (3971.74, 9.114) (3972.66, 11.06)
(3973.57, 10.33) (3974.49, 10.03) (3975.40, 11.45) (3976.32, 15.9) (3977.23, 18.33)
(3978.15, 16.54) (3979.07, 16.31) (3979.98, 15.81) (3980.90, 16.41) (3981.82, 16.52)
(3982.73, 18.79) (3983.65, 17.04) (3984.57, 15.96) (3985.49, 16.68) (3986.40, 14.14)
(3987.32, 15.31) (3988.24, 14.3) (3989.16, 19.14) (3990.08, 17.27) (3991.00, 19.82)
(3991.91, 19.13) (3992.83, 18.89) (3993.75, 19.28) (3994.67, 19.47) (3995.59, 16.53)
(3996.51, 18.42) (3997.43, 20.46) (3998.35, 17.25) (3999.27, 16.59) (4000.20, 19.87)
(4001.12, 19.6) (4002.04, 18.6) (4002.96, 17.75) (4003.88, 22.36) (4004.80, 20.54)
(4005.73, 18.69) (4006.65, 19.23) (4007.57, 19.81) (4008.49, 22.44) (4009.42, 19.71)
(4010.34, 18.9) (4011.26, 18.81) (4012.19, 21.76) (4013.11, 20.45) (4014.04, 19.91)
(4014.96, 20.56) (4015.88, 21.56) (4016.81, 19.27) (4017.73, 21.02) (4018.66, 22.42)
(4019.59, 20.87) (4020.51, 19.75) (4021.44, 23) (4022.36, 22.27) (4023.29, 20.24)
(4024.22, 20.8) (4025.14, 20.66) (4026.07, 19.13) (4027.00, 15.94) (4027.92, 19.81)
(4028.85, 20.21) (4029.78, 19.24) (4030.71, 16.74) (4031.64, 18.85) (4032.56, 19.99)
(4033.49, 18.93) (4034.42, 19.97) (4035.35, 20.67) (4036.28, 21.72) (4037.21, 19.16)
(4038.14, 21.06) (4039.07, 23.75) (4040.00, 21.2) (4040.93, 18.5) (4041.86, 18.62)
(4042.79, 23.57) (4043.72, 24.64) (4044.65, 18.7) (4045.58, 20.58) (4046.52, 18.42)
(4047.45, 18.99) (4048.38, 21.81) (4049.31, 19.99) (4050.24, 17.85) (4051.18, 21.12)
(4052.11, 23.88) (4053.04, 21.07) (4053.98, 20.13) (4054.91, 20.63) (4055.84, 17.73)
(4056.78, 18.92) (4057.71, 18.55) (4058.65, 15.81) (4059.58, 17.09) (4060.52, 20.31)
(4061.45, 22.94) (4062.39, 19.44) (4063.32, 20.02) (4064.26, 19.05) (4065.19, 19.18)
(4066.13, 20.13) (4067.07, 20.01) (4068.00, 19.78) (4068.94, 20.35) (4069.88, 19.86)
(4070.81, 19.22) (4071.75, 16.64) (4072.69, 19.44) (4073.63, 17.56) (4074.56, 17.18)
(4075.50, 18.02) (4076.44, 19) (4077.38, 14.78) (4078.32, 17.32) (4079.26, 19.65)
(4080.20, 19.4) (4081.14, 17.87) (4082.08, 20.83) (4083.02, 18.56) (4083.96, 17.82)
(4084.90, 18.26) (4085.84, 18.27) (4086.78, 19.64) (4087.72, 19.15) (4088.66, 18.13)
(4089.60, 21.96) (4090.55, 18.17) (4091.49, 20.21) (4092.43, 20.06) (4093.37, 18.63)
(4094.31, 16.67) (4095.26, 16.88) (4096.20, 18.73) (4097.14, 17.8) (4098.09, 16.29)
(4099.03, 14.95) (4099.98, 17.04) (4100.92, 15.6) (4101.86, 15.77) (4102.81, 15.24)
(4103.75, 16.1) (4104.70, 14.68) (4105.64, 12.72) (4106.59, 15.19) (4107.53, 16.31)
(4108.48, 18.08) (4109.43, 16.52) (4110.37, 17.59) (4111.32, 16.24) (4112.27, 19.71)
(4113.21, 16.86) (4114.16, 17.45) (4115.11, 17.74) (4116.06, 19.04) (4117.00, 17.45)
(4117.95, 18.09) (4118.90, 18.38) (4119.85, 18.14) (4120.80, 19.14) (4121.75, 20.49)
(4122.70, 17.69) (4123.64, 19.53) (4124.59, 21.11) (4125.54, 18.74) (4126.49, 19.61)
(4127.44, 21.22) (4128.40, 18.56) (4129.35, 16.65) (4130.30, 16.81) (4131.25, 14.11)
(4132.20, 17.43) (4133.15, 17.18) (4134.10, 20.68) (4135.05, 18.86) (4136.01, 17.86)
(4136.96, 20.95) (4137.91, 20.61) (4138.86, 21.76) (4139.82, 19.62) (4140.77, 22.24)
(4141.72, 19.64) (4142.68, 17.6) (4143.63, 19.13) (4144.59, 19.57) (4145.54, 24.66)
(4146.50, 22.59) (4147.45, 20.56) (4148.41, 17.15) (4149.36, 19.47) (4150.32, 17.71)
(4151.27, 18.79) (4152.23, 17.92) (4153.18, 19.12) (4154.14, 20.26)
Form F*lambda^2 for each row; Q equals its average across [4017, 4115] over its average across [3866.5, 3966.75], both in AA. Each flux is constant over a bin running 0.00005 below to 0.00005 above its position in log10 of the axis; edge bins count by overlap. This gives 1.4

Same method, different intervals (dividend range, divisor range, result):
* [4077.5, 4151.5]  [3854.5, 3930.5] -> 1.30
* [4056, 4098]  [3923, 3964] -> 1.36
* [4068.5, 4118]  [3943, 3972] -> 1.33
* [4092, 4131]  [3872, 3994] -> 1.29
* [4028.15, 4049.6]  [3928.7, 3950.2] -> 1.58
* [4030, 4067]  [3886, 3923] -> 1.37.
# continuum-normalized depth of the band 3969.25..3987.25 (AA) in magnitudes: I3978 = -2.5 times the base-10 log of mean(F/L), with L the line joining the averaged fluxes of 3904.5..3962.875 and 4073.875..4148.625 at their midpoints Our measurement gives 0.15 mag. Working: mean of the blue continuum 15.5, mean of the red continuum 18.3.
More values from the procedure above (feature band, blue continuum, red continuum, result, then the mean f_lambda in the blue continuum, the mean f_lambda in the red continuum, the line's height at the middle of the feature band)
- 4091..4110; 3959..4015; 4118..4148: 0.12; 16.1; 19.4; 18.6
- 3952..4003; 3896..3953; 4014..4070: 0.15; 15.4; 20.1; 17.5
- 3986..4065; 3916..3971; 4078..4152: -0.21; 14.2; 18.4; 16.2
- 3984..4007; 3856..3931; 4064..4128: -0.08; 15.7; 18.1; 16.9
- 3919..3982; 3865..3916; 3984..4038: 0.23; 15.5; 19.3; 17.4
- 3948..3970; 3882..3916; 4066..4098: 0.15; 15.3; 18.7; 16.4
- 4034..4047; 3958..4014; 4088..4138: -0.23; 16.1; 17.8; 16.8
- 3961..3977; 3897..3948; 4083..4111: 0.42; 15.2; 17.3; 15.8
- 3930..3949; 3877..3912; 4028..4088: 0.22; 14.8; 19.5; 16.1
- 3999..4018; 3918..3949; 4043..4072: -0.13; 14.4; 19.8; 17.7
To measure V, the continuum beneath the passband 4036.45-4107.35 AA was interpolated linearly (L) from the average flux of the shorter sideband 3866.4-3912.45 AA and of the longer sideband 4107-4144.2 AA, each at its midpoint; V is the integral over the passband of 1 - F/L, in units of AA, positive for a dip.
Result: -4.07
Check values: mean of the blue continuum 15.3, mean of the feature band 18.8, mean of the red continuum 18.6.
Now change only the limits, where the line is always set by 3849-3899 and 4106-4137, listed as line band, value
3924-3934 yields 2.16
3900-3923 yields -0.64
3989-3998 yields -1.07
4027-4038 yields -1.44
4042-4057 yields -2.69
